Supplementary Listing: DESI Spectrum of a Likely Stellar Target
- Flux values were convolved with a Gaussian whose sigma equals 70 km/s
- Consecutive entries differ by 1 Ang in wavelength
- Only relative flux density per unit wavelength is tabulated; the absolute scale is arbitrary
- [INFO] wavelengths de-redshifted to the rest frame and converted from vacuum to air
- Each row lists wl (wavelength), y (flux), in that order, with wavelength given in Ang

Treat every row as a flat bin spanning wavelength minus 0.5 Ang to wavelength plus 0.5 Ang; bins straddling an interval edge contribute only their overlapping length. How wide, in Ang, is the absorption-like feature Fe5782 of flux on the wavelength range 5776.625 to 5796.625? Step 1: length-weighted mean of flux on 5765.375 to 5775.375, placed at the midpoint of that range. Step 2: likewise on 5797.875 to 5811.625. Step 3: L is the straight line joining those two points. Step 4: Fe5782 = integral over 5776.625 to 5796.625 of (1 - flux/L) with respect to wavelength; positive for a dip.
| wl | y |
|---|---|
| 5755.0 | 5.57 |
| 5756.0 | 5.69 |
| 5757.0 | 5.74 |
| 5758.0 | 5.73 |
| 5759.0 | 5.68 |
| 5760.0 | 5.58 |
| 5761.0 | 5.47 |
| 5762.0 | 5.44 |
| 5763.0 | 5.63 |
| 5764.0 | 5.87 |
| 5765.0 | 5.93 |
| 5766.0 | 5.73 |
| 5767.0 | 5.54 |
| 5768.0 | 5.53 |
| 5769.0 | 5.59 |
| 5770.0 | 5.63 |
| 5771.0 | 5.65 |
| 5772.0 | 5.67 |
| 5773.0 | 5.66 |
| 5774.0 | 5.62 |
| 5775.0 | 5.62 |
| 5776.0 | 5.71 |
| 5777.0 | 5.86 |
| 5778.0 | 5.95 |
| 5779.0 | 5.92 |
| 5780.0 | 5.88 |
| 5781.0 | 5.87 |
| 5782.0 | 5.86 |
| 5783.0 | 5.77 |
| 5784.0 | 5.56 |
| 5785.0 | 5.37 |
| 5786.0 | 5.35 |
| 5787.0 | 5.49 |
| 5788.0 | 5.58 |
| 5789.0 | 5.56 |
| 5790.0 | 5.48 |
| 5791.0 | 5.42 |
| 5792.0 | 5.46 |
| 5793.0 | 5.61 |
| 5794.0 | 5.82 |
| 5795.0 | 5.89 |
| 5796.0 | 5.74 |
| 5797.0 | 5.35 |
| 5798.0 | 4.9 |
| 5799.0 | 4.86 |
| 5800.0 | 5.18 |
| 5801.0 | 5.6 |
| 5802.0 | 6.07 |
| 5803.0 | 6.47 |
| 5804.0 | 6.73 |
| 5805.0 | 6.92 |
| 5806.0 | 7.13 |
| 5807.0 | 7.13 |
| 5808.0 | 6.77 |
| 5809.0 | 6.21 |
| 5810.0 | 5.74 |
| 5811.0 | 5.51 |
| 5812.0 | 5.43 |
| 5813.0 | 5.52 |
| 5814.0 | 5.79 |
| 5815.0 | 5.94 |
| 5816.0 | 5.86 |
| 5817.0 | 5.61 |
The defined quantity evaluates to 0.6 Ang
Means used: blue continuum 5.63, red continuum 6.11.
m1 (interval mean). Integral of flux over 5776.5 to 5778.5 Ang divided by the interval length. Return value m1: 5.91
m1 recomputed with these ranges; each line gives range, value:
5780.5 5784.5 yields 5.76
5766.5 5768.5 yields 5.54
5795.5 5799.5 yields 5.21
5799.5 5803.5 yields 5.83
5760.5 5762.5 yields 5.46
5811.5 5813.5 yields 5.47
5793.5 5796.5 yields 5.82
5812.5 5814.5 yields 5.65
